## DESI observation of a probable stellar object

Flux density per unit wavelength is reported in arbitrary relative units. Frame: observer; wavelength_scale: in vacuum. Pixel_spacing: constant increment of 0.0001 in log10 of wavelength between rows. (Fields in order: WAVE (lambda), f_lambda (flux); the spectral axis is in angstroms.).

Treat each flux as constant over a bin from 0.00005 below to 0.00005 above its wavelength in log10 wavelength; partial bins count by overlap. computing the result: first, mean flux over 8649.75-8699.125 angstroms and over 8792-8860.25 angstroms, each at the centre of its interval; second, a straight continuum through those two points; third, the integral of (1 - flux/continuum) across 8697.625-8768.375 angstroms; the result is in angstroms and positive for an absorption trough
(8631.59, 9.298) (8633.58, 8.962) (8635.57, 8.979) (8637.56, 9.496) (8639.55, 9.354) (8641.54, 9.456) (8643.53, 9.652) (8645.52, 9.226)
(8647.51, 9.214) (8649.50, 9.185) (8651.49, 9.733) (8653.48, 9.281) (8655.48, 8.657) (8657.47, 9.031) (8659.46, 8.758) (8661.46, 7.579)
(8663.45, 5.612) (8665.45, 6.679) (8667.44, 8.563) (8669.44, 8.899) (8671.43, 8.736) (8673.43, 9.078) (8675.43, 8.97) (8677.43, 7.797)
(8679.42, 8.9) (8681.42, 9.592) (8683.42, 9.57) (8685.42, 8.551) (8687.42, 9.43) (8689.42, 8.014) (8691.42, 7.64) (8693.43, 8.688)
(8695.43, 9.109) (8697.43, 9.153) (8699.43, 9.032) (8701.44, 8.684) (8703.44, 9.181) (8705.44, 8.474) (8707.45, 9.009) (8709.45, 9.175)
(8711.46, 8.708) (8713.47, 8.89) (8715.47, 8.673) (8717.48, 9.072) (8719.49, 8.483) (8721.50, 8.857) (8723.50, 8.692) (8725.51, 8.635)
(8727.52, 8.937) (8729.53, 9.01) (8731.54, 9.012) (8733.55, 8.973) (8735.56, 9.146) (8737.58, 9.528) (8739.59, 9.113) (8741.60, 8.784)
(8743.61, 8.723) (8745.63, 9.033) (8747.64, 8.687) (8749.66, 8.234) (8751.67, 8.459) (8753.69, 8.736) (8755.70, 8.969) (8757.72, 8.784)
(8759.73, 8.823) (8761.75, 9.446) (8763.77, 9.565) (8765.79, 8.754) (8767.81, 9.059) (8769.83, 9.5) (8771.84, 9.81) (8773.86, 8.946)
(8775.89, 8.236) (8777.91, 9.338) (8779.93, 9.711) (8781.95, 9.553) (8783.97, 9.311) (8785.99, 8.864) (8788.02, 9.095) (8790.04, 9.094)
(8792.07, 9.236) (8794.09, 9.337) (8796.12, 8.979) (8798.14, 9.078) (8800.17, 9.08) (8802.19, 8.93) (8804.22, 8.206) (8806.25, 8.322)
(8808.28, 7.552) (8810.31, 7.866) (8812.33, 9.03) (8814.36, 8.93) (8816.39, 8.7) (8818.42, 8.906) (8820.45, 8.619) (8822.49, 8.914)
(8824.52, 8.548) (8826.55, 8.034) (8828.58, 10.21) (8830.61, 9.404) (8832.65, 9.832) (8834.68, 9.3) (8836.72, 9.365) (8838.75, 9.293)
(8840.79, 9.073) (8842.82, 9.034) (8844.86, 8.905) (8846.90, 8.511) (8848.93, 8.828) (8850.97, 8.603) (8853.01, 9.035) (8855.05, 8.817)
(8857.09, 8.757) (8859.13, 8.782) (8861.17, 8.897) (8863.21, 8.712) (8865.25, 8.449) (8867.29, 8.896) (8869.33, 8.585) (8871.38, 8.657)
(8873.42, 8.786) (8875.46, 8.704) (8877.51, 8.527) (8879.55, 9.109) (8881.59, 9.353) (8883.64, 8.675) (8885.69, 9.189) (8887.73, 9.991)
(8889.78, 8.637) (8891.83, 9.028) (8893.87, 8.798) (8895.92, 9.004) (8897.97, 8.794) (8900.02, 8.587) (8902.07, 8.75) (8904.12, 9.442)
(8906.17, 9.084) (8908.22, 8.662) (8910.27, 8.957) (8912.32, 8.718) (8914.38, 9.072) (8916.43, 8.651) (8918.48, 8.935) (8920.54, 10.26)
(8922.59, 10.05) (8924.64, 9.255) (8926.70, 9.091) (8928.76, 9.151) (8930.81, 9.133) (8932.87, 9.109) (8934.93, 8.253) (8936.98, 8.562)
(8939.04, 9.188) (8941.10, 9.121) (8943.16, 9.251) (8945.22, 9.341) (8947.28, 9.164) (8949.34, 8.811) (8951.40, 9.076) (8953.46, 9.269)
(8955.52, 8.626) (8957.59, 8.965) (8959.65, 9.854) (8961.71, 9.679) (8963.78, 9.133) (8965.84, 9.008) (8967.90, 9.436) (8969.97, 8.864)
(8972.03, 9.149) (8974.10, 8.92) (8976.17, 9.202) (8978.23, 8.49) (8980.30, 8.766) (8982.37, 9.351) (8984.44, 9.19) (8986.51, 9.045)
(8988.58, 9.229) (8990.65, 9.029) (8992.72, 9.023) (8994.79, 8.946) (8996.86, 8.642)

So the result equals -1.54 angstroms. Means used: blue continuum 8.6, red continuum 8.88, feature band 8.9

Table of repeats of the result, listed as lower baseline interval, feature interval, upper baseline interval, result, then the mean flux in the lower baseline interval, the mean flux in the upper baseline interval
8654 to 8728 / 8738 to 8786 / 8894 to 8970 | -1.4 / 8.64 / 9.09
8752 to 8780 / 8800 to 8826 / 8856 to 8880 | 1.1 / 9.08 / 8.73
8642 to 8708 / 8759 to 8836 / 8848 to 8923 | -1.4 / 8.72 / 8.93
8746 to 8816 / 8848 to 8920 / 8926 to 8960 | 0.9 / 8.93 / 9.04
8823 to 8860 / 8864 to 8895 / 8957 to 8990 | 0.6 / 9.02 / 9.14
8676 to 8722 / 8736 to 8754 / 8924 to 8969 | 0.1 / 8.81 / 9.11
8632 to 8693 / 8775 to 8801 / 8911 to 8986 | -0.7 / 8.76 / 9.11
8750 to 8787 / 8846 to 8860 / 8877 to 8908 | 0.4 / 9.09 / 9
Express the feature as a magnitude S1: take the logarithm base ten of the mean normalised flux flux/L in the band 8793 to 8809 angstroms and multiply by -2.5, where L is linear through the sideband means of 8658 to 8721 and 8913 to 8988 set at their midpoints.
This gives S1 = 0.01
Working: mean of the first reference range 8.61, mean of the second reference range 9.12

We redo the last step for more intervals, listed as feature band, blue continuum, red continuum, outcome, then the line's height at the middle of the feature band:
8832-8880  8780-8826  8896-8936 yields 0.006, 8.94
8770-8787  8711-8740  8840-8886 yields -0.044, 8.88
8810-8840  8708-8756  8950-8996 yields -0.009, 8.95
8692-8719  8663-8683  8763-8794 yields -0.029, 8.64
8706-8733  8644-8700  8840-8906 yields -0.016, 8.72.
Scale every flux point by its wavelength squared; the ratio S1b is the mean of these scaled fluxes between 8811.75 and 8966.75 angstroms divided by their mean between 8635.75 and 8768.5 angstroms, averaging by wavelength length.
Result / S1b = 1.06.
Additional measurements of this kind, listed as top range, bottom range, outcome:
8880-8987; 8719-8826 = 1.06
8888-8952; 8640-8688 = 1.09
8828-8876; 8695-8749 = 1.04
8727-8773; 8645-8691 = 1.06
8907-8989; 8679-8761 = 1.08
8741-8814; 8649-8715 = 1.05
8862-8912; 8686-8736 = 1.05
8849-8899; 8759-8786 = 0.98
